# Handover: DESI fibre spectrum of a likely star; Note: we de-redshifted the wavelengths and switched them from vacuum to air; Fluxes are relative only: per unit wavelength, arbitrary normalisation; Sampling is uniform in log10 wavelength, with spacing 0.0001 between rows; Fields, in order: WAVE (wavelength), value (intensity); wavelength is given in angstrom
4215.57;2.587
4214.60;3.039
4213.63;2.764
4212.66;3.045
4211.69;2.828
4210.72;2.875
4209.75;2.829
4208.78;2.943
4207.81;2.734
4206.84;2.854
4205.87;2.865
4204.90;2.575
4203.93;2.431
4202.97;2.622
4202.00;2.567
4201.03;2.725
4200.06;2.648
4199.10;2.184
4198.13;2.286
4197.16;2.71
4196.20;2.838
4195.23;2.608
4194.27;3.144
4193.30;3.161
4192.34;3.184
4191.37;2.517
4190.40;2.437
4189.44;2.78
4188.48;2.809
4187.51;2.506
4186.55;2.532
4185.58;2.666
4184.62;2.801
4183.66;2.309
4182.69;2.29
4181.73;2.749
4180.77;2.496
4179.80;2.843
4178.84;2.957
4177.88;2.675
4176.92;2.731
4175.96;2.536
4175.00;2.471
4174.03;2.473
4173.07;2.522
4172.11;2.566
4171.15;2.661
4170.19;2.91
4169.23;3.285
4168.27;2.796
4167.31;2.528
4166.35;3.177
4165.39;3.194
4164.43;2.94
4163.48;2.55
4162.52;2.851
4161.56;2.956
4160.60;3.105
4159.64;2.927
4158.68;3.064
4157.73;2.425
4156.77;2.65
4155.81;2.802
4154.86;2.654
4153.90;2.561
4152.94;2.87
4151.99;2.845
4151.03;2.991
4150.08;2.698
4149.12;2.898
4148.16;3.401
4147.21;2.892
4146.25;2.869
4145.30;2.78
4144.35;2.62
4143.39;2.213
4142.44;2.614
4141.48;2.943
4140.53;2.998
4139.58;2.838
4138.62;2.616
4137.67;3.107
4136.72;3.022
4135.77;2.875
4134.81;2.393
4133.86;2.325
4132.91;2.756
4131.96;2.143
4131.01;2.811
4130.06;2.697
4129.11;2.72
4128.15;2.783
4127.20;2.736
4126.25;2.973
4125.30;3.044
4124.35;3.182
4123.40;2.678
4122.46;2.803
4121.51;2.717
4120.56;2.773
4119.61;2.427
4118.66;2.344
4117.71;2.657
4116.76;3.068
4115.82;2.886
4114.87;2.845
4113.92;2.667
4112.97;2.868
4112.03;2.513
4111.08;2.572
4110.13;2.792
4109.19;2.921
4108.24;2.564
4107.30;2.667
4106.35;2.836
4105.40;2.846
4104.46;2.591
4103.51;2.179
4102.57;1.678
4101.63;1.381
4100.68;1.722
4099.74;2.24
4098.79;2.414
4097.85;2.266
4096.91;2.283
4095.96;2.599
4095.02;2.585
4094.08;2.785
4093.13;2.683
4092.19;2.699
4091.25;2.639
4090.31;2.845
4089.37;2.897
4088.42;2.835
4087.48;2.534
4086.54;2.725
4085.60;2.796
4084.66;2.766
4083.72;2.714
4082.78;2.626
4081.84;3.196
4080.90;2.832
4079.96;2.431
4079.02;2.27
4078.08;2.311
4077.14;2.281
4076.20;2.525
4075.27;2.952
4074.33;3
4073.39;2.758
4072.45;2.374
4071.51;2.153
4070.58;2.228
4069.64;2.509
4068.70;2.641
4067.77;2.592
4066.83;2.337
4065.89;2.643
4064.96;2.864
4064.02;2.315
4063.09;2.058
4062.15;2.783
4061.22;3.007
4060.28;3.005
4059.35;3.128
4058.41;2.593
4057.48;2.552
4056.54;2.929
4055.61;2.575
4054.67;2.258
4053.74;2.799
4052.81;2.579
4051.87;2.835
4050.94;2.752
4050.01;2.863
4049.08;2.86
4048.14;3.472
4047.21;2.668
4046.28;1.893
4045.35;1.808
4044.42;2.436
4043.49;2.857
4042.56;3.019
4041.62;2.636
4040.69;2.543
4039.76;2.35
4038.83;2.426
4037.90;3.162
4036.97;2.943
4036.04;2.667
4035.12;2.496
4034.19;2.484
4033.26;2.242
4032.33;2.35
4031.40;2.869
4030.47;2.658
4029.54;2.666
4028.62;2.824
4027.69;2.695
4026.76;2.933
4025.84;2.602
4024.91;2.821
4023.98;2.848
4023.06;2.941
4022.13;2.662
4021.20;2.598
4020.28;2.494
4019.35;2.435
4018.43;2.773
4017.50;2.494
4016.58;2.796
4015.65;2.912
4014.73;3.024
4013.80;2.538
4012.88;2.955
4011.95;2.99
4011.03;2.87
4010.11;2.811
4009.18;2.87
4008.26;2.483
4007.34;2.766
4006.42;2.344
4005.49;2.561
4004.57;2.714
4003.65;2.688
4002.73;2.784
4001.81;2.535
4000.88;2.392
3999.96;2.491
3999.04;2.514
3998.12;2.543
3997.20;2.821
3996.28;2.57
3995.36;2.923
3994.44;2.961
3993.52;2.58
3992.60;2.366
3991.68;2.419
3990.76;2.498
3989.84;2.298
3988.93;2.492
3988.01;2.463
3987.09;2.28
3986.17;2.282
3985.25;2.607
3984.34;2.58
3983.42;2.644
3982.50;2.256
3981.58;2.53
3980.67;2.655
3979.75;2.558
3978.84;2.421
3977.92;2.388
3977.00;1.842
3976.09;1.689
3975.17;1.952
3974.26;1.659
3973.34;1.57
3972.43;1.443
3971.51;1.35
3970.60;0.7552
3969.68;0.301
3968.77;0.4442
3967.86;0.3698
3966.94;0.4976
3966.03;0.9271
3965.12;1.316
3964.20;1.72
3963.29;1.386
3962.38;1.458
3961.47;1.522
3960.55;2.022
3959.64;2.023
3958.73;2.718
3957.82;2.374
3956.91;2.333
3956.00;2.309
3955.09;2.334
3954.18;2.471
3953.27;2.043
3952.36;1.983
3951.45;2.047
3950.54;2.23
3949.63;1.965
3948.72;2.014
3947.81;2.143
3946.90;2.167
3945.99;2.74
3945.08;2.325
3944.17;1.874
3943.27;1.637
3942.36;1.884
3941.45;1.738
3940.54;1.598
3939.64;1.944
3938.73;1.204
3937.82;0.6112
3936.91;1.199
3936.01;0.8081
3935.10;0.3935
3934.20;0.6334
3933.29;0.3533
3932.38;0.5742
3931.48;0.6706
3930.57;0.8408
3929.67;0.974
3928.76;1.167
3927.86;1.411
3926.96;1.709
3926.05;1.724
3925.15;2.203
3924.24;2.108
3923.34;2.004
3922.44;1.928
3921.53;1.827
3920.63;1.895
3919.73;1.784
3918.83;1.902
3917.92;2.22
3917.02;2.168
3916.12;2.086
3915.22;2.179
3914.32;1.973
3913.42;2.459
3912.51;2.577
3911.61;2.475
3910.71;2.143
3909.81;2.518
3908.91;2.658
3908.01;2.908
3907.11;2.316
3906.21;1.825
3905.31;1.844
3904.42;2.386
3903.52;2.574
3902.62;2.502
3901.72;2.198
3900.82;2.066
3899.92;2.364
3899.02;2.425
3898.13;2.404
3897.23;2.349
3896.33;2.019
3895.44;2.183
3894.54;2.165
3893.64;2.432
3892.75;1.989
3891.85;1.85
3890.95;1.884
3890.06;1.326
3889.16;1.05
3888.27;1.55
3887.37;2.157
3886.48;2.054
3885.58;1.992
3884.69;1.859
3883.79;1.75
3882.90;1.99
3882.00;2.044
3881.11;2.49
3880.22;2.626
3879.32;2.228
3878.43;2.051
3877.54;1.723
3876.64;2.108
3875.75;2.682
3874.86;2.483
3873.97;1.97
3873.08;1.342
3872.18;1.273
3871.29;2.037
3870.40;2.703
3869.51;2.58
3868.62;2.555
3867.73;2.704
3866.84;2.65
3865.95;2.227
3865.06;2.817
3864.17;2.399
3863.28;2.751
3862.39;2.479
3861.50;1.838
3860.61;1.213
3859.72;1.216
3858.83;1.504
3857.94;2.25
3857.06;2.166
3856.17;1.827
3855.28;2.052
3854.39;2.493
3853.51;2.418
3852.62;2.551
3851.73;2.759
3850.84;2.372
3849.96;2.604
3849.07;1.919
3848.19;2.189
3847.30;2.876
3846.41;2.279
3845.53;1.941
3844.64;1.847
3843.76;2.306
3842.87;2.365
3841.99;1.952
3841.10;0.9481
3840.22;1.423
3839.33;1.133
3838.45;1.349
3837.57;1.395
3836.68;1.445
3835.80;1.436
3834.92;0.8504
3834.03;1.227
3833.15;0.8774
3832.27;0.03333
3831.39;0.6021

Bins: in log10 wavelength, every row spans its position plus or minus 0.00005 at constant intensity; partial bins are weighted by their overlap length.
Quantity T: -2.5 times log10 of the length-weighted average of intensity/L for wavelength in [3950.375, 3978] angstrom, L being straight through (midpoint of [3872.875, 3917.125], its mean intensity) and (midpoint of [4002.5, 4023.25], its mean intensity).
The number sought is 0.44 mag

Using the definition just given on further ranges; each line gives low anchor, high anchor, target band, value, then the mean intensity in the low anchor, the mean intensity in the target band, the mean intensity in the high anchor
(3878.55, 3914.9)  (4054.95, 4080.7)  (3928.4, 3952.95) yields 0.47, 2.16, 1.48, 2.59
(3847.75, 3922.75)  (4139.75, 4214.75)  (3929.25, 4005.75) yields 0.22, 2.16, 1.91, 2.75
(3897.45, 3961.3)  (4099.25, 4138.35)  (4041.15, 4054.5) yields -0.13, 1.92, 2.67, 2.63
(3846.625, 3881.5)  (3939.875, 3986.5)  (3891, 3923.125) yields -0.07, 2.23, 2.21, 1.88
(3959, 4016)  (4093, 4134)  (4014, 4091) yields -0.11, 2.19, 2.66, 2.59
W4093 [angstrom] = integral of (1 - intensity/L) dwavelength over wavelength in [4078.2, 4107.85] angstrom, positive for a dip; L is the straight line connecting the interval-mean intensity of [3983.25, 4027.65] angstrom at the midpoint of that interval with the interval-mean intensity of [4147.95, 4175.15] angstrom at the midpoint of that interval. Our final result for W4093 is 2.3 angstrom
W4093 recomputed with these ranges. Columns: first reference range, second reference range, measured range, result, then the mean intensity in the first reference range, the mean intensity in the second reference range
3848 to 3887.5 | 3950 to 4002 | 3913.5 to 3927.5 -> 0.85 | 2.18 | 2.05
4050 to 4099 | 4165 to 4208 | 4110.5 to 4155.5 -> -1.59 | 2.63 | 2.7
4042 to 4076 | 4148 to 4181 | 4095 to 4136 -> 2.09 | 2.64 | 2.8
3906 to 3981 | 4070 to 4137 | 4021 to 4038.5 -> -3.89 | 1.75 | 2.61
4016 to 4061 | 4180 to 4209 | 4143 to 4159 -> -0.67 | 2.67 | 2.66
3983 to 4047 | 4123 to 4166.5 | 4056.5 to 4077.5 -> 0.64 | 2.62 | 2.81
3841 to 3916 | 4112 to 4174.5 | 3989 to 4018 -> -2.33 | 2.17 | 2.78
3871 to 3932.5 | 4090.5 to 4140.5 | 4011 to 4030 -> -3.28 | 2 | 2.62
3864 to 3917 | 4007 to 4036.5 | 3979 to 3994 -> 0.57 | 2.19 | 2.71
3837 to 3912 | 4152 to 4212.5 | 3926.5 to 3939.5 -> 7.64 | 2.12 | 2.73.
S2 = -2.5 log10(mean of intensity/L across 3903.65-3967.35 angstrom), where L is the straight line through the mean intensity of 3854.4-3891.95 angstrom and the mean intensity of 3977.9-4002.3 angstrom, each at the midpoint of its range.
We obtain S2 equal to 0.26 mag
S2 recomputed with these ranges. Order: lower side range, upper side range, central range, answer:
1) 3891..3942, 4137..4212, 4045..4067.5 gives -0.14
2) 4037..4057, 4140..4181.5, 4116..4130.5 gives -0.01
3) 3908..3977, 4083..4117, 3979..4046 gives -0.25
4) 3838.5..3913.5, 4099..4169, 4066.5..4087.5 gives 0.00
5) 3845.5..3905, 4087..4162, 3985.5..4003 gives -0.05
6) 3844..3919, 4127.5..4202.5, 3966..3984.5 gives 0.39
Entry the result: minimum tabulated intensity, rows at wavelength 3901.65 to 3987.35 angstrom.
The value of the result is 0.301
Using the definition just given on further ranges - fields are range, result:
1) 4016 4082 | 1.808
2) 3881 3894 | 1.05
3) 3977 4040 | 1.842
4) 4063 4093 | 2.058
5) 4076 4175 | 1.381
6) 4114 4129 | 2.344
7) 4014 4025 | 2.435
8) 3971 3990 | 1.35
